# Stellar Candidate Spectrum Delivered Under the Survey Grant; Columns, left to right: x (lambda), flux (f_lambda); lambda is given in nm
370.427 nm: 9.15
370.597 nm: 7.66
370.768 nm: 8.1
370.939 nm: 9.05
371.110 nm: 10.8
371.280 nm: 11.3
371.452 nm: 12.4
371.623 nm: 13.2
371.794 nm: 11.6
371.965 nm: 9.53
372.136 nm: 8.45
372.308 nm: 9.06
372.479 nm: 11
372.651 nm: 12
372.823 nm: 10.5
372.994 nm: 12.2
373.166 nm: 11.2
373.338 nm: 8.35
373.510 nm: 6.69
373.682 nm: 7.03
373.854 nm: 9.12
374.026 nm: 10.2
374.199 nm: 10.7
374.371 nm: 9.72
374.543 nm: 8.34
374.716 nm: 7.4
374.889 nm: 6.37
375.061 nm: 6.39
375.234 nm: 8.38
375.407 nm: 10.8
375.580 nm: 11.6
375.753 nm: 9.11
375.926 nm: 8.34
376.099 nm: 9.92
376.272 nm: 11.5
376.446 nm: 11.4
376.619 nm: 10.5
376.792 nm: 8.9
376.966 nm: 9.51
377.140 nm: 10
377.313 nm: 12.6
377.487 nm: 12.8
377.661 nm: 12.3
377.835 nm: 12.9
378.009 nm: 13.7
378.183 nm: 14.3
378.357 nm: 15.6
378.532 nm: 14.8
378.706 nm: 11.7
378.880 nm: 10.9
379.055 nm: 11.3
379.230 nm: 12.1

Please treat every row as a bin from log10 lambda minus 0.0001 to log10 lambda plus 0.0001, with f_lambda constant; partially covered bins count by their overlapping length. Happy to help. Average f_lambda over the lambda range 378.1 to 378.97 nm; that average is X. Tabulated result 13.4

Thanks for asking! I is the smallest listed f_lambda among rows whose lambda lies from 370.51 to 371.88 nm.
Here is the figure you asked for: 7.66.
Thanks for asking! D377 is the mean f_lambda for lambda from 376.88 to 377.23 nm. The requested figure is 9.8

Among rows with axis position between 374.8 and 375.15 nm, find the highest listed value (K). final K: 6.39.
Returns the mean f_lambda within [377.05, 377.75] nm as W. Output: 11.9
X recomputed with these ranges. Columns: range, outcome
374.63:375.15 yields 6.73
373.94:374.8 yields 9.27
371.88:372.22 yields 9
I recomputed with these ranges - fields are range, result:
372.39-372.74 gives 11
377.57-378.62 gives 12.3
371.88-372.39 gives 8.45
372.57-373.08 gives 10.5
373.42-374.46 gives 6.69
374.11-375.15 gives 6.37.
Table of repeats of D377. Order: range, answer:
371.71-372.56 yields 9.92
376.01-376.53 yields 10.9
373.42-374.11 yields 8.26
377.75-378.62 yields 14.3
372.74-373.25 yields 11.3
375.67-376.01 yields 8.73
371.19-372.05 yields 11.6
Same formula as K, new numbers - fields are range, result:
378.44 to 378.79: 14.8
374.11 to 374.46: 10.7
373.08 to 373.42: 11.2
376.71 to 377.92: 12.9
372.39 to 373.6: 12.2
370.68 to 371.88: 13.2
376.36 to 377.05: 11.4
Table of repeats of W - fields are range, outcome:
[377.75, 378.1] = 13.3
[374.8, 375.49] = 7.97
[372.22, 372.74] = 10.7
